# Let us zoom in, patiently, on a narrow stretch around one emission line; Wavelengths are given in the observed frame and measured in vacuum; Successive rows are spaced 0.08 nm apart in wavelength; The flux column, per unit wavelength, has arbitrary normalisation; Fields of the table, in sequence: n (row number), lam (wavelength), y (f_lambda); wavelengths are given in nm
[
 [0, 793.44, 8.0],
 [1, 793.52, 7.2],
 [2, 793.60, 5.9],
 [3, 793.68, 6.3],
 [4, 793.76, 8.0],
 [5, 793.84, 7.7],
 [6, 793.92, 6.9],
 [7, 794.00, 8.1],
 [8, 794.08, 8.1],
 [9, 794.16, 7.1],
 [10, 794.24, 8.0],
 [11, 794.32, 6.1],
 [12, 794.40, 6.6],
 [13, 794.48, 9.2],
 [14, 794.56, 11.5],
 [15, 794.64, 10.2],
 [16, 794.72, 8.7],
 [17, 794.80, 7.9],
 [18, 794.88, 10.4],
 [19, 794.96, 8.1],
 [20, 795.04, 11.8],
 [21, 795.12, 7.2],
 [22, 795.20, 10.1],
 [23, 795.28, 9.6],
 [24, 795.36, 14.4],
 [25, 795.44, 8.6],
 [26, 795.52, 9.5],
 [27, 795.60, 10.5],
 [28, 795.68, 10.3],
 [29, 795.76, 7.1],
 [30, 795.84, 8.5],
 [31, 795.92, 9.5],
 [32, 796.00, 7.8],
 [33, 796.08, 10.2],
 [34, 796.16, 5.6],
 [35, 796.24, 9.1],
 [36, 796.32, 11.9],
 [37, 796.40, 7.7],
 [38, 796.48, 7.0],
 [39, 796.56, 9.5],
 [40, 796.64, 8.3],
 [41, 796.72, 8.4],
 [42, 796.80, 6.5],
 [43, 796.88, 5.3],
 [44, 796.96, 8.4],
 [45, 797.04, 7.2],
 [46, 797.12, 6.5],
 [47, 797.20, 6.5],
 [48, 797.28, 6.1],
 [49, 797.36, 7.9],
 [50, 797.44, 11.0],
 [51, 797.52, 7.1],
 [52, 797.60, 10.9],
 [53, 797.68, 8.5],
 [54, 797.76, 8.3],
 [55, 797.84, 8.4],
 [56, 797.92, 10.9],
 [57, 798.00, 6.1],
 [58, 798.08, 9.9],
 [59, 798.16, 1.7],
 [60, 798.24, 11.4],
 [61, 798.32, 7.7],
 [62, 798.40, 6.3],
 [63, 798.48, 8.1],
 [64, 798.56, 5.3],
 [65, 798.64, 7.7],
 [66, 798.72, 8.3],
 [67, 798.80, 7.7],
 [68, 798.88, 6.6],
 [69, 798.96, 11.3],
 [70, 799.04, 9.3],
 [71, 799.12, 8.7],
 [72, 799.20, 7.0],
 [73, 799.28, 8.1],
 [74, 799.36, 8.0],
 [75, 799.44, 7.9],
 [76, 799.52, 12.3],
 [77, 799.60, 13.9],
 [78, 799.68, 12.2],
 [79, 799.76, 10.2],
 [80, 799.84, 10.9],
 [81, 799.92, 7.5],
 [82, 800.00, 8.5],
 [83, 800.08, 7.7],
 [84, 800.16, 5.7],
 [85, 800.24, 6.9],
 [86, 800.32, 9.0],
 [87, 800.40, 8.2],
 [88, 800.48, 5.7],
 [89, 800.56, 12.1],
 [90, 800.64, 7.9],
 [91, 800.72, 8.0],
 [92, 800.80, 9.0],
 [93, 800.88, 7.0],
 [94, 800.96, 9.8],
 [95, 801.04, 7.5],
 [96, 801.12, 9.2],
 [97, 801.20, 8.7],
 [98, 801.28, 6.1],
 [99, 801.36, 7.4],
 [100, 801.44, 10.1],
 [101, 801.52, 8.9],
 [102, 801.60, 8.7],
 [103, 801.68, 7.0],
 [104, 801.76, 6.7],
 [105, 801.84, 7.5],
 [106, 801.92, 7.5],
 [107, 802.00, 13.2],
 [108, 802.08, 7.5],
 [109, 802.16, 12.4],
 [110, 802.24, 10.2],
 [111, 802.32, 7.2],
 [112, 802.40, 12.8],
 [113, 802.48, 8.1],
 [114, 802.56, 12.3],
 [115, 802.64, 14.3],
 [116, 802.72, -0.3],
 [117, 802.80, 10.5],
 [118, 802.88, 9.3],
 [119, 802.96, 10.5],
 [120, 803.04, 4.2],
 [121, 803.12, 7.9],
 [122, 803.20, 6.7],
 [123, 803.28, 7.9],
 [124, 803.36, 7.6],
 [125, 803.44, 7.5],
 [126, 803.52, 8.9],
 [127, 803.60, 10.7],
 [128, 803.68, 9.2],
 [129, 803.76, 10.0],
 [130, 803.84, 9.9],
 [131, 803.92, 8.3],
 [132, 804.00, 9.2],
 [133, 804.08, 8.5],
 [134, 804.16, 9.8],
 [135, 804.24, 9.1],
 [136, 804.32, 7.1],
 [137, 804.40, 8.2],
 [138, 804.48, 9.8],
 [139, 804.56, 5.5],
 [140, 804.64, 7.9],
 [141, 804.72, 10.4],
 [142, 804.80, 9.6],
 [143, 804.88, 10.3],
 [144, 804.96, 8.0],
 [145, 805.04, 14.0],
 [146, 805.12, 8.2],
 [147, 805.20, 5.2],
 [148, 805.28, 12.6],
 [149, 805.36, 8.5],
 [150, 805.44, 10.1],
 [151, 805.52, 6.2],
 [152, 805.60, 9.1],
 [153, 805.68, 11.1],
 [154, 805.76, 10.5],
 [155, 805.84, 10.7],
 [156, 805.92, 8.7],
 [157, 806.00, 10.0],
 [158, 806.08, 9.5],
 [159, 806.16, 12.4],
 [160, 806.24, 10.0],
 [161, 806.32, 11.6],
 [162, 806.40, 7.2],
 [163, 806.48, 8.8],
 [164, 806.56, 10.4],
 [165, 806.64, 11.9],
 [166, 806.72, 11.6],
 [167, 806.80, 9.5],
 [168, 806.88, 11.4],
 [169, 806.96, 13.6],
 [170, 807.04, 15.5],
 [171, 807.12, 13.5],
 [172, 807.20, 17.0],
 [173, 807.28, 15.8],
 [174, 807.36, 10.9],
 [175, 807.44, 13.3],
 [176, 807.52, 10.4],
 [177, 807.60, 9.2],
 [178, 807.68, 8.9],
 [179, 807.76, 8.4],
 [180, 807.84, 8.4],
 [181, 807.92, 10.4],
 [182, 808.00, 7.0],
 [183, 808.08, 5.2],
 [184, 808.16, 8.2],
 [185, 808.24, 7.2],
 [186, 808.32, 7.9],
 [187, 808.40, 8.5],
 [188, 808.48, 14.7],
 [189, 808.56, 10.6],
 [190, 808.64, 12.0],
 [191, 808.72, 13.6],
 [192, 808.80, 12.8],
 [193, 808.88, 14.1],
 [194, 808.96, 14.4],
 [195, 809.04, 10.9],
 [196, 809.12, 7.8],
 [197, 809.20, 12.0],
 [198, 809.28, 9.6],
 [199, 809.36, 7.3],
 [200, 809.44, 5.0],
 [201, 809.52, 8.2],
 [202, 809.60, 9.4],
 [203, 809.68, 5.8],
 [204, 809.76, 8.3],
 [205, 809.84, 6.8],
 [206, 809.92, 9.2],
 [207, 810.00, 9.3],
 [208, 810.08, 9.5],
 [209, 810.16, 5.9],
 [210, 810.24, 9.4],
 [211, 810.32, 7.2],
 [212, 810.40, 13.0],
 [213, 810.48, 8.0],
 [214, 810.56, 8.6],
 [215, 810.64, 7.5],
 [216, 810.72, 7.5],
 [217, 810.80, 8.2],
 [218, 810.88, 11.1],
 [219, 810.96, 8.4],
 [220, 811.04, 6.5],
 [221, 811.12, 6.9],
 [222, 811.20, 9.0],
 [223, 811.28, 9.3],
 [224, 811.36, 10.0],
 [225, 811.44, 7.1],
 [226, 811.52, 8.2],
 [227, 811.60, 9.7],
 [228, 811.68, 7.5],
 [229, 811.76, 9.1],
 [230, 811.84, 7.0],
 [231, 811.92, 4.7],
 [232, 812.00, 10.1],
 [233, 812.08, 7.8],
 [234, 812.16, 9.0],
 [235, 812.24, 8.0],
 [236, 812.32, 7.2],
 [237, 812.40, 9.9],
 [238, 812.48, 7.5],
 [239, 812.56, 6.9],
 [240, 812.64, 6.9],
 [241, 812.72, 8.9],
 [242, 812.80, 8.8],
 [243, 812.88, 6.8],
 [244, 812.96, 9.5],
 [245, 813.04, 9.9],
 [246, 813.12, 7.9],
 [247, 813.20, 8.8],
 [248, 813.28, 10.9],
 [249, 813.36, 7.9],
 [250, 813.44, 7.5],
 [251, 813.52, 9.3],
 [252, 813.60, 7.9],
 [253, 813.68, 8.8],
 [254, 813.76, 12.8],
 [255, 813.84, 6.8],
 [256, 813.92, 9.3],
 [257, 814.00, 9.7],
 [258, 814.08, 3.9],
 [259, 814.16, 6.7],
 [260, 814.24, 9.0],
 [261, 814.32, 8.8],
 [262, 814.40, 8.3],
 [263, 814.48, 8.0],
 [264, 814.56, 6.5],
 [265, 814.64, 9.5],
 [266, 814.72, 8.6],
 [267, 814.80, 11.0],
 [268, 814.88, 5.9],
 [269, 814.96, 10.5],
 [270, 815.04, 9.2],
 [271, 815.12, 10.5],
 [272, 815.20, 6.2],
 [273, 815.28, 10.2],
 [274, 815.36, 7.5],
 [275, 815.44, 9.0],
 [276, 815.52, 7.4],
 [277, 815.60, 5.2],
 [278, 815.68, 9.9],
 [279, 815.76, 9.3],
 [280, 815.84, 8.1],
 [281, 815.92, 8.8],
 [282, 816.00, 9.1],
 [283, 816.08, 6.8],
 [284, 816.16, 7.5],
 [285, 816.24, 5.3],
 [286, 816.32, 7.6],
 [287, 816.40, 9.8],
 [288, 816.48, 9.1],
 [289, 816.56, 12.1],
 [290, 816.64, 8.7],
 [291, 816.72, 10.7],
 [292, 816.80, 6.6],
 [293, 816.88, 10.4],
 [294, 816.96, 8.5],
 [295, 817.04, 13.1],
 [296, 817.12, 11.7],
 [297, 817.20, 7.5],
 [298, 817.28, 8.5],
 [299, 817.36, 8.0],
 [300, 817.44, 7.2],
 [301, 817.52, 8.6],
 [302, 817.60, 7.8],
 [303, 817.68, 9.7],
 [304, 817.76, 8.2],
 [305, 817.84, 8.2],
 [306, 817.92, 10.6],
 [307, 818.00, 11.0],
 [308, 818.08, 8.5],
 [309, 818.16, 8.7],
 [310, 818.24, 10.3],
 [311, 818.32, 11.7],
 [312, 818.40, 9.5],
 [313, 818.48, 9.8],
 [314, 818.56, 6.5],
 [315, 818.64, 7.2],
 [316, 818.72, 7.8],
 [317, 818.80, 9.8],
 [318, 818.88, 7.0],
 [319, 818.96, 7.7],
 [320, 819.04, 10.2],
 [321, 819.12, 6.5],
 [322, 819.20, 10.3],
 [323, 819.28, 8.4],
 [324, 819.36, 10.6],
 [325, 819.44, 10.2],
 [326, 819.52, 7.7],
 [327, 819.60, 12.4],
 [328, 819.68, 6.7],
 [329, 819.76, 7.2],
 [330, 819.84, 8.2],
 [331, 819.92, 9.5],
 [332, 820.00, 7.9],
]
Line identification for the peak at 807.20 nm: [S II]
